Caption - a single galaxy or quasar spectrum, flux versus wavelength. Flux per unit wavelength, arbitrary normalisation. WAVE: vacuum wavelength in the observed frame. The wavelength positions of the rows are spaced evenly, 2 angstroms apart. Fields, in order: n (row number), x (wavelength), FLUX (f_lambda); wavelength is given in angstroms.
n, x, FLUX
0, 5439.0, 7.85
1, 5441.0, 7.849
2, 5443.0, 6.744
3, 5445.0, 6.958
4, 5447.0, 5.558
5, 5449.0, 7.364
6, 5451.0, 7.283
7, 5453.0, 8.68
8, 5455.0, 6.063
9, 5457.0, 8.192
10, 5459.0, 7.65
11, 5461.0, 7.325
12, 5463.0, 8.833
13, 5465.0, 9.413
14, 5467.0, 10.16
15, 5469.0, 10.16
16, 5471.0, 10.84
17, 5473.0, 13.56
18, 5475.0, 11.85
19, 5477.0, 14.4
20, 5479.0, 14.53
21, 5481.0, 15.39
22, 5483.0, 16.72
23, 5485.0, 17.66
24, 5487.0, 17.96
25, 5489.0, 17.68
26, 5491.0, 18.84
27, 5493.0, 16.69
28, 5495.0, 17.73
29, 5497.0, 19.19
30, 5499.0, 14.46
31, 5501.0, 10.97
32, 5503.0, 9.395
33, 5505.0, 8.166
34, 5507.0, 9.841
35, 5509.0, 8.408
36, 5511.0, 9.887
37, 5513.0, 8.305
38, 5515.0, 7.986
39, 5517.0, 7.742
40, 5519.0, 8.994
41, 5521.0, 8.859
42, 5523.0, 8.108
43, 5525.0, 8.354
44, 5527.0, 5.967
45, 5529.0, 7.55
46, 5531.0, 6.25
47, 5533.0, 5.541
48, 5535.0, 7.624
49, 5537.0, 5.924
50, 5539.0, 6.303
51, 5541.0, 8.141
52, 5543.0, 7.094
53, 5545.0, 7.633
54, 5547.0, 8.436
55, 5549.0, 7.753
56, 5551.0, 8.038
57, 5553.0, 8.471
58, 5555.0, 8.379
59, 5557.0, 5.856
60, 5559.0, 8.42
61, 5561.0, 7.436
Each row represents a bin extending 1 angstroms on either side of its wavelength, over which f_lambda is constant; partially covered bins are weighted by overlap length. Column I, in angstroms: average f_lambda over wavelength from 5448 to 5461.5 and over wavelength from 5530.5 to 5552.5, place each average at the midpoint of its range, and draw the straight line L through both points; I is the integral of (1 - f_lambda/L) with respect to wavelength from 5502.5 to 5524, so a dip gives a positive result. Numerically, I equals -4.0 angstroms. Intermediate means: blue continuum 7.51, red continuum 7.21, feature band 8.68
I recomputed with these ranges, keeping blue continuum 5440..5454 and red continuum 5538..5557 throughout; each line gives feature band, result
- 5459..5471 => -3.1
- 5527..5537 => 1.4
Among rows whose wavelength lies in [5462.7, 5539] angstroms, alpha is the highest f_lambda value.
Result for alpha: 19.19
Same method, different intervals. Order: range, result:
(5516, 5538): 8.994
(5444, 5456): 8.68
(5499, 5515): 14.46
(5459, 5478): 14.4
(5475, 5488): 17.96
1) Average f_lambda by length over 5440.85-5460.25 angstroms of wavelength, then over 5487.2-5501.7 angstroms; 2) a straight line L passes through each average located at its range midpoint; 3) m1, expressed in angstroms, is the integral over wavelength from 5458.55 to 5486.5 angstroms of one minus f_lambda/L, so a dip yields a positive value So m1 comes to -0.1 angstroms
